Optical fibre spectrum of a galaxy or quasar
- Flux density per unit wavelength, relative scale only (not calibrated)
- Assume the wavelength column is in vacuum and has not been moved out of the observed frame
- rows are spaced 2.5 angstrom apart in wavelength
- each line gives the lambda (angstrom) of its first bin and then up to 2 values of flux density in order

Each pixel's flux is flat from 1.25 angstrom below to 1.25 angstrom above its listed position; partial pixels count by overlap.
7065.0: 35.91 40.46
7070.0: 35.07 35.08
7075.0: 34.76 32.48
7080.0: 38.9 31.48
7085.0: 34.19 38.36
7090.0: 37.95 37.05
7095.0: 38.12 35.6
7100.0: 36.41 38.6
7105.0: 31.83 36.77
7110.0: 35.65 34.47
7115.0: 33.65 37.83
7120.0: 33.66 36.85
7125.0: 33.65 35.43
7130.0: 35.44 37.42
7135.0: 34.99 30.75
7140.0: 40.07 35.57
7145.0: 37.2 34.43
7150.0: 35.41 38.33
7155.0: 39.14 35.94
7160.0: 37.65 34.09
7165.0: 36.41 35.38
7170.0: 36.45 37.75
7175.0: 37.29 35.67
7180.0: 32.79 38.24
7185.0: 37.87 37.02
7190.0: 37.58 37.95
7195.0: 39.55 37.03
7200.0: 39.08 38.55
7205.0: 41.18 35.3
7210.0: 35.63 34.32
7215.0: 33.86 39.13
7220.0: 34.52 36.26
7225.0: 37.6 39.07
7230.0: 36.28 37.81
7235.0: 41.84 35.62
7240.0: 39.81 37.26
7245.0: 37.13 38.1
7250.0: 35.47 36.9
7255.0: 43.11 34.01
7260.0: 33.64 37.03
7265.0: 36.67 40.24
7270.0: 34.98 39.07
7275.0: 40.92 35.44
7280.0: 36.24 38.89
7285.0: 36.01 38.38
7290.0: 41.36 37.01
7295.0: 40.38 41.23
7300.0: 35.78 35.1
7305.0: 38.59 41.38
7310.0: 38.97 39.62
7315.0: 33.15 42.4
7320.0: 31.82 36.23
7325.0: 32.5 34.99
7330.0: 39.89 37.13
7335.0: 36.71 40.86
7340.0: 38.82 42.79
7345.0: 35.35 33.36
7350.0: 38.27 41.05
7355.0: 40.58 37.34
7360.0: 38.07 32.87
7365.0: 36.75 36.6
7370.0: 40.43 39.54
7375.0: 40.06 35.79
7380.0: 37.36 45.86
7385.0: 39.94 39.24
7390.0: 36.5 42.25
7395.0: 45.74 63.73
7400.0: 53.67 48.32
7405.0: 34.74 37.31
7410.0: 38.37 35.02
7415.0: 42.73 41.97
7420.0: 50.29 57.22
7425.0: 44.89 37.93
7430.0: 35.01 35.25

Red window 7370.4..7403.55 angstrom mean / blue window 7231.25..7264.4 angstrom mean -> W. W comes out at 1.16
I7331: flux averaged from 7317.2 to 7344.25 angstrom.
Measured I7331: 37.4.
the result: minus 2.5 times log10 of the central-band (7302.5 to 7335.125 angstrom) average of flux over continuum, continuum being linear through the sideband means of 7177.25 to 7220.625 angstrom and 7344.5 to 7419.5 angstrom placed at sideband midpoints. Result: 0.06 mag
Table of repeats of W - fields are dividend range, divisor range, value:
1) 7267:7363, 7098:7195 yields 1.05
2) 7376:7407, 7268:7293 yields 1.14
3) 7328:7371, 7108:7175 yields 1.06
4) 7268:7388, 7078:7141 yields 1.06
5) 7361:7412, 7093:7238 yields 1.13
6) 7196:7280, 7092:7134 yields 1.04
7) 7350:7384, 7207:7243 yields 1.04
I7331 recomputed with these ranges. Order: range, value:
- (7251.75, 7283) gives 37.4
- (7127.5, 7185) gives 36.2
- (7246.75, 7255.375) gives 37.9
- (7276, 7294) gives 37.7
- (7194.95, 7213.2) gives 37.5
